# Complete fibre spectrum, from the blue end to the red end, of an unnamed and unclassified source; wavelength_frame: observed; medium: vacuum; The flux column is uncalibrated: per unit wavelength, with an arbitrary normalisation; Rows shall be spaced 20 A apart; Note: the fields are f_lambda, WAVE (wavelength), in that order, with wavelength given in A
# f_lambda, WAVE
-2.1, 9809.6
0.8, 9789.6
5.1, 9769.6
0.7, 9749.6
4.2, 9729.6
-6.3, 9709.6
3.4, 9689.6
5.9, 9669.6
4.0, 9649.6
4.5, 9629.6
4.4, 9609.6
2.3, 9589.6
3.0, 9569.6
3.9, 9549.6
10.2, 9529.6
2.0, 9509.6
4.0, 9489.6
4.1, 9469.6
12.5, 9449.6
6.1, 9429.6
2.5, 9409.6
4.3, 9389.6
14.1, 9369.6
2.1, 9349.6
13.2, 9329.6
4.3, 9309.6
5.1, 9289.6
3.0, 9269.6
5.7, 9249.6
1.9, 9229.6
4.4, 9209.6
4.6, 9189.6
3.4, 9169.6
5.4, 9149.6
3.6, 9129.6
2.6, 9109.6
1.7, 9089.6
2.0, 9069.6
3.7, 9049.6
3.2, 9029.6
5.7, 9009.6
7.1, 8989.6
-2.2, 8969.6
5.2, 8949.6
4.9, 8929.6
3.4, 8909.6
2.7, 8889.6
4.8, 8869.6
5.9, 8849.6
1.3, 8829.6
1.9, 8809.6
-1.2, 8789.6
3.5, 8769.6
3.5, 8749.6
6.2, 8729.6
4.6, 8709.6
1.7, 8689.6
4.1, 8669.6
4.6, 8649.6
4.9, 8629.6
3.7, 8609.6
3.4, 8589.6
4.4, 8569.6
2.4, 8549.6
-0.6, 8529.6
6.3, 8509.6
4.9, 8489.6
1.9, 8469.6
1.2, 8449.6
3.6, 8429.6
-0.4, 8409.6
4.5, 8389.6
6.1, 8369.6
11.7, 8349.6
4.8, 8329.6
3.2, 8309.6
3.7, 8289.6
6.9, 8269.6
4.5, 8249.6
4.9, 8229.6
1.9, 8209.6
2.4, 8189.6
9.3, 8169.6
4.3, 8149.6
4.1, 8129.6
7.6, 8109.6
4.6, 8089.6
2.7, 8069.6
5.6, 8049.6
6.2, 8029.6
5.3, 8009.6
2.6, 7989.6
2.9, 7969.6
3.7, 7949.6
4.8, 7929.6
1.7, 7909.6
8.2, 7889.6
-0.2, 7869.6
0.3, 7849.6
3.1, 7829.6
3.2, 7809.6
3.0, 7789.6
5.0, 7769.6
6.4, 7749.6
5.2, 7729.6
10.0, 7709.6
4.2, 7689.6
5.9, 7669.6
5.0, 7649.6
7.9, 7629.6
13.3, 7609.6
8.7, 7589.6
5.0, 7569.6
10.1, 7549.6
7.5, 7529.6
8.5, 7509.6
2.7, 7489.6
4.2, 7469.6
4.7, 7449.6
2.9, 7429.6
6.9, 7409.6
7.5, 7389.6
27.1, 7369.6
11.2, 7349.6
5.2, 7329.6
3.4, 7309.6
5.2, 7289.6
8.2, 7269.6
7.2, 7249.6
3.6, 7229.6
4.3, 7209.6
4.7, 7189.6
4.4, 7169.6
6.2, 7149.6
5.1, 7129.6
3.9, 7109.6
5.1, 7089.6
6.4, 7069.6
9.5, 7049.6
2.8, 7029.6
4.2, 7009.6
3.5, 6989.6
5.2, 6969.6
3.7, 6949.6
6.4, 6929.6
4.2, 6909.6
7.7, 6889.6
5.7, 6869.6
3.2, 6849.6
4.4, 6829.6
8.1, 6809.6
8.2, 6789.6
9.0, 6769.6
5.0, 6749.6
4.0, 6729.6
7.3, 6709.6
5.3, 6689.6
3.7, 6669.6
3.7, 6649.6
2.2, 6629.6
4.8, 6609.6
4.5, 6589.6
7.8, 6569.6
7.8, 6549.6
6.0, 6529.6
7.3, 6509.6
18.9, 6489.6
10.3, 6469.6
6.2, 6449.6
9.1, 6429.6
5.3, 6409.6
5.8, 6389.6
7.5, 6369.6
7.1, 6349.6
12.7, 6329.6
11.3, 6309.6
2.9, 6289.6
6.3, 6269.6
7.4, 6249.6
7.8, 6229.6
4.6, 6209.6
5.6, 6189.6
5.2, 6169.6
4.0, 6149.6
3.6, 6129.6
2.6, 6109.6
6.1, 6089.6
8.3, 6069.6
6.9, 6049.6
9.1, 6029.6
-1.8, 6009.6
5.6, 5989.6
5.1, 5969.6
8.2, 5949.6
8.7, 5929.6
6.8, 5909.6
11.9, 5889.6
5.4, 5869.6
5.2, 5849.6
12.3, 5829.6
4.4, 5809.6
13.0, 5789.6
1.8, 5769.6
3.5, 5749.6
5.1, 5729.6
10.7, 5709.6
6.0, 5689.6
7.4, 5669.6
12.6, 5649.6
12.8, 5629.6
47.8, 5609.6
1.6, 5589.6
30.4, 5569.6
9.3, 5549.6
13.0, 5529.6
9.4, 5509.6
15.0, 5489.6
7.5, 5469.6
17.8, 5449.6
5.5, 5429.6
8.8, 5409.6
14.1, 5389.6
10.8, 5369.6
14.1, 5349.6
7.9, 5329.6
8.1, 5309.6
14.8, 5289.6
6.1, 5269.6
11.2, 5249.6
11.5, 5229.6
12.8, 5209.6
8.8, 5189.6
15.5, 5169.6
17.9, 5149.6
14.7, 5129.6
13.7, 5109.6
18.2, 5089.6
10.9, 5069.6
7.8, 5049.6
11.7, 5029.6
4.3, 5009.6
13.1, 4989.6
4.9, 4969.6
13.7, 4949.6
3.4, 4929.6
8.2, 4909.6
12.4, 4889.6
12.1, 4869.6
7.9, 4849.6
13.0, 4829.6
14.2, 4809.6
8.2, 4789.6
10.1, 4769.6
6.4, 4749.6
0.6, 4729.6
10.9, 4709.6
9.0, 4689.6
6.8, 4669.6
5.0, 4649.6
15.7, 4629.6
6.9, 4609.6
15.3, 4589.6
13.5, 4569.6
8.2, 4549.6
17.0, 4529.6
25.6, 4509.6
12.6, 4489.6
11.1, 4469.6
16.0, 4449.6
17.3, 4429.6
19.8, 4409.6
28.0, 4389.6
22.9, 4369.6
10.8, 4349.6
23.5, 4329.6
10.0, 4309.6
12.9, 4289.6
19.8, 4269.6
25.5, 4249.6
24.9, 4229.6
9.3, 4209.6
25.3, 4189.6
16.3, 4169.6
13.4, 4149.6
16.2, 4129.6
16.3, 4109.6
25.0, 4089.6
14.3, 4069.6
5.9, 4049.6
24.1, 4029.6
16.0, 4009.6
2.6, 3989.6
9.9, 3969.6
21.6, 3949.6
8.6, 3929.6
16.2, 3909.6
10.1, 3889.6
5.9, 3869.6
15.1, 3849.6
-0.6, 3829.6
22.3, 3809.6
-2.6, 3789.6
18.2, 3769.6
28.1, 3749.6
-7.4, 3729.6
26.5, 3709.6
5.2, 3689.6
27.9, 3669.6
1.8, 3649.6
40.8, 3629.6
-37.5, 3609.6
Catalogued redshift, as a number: 0.121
